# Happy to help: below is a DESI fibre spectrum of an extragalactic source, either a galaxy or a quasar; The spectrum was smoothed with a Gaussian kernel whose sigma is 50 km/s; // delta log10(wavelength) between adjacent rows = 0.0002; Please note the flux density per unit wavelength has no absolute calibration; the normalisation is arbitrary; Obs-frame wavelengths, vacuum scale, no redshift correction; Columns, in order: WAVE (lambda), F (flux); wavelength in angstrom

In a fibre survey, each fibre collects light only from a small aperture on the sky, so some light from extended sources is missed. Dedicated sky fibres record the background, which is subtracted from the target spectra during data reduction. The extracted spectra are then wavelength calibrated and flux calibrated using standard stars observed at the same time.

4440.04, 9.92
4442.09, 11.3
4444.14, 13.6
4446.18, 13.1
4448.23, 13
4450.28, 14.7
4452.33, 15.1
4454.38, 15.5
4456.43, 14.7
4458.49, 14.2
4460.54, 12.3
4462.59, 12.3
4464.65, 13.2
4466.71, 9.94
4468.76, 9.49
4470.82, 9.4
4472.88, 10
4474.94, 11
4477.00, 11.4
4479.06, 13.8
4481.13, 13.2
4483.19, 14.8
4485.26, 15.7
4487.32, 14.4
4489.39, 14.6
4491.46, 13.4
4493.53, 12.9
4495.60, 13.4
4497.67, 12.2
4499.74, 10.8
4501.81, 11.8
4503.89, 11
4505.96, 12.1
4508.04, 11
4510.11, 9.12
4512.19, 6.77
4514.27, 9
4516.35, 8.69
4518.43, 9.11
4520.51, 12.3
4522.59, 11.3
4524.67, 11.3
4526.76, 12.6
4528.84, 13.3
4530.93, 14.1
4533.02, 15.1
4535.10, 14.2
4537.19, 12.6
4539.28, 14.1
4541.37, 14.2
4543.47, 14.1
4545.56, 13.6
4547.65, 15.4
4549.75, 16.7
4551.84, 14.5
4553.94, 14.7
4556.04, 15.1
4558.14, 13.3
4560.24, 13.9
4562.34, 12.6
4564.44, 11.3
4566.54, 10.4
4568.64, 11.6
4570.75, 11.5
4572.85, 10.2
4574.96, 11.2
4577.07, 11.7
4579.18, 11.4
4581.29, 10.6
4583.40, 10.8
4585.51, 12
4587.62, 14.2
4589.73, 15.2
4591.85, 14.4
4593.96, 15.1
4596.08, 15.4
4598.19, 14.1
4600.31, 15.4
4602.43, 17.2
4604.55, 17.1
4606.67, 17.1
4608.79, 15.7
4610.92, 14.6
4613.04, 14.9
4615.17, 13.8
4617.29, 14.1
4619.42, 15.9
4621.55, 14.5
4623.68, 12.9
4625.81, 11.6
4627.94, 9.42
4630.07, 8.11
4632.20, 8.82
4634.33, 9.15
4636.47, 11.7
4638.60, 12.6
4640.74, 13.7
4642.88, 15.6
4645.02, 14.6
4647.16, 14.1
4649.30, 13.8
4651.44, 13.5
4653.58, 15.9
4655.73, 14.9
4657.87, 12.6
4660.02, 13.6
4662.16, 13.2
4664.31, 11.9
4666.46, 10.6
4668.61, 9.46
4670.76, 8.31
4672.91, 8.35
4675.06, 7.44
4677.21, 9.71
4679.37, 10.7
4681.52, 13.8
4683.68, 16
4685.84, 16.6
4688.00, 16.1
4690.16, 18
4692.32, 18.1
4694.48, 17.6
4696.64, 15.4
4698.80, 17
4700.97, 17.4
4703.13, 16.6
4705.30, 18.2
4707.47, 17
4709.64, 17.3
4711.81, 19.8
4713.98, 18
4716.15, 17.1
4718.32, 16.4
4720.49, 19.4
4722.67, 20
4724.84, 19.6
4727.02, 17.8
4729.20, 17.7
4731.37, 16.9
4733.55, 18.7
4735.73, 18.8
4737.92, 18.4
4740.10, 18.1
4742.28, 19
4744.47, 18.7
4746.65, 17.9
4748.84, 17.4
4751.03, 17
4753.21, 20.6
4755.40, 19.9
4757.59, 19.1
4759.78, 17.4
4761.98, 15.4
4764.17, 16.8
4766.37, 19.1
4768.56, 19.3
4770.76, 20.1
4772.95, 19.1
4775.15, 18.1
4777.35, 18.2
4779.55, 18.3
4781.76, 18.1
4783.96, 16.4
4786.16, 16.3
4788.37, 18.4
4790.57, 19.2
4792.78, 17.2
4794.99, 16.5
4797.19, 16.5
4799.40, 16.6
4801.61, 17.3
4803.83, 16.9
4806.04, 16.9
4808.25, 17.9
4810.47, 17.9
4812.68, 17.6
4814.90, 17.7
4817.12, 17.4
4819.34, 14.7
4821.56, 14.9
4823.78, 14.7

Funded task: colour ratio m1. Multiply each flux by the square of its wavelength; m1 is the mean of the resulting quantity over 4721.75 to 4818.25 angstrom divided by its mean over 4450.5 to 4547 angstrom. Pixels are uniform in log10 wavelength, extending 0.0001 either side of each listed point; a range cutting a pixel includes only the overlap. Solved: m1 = 1.63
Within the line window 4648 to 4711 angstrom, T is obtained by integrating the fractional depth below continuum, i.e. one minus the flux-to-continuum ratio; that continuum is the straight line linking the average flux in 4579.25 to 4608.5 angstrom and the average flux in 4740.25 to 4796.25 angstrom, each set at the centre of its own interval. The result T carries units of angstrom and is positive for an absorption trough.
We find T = 8.3 angstrom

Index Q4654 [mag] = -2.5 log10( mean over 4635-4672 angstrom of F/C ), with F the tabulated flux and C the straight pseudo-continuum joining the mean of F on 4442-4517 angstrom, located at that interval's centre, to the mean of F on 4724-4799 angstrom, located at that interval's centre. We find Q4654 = 0.22 mag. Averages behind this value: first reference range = 12.3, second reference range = 18.1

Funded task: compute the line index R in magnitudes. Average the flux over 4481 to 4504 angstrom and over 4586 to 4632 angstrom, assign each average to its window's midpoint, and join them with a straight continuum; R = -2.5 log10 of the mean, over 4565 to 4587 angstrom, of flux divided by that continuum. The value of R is 0.236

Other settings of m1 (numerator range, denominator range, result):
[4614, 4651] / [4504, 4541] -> 1.14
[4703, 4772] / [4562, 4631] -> 1.47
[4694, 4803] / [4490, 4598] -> 1.56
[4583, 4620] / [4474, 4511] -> 1.24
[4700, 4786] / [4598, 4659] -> 1.39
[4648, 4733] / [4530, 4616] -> 1.16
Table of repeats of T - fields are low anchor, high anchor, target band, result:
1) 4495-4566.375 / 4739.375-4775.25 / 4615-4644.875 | 5.5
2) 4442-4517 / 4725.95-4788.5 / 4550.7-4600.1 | 4.9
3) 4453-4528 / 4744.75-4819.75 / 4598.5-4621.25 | -1.9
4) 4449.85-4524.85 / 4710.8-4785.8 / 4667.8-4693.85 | 6.1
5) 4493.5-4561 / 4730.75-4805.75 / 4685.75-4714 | -1.6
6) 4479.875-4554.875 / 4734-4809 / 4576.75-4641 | 5.5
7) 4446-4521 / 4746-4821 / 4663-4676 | 5.1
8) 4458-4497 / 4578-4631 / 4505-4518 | 3.5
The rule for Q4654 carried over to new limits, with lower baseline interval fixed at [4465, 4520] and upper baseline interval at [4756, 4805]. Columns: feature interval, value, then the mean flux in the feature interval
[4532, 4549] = -0.13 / 14.2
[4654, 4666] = 0.15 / 13.2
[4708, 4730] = -0.12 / 18.3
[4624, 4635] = 0.44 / 9.67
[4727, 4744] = -0.09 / 18.2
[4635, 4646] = 0.10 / 13.5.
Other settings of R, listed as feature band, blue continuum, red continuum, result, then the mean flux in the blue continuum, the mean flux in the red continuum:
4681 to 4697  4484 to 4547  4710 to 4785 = 0.01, 12.3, 18.3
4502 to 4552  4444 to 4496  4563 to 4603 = 0.05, 13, 12.8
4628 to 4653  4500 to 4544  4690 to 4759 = 0.25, 11.8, 18.1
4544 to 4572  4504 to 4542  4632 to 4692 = -0.13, 11.7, 12.8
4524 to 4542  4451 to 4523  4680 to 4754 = -0.03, 12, 17.7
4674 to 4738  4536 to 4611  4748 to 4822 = -0.03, 13.7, 17.7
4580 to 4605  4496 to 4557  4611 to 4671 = -0.13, 12.5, 12.7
